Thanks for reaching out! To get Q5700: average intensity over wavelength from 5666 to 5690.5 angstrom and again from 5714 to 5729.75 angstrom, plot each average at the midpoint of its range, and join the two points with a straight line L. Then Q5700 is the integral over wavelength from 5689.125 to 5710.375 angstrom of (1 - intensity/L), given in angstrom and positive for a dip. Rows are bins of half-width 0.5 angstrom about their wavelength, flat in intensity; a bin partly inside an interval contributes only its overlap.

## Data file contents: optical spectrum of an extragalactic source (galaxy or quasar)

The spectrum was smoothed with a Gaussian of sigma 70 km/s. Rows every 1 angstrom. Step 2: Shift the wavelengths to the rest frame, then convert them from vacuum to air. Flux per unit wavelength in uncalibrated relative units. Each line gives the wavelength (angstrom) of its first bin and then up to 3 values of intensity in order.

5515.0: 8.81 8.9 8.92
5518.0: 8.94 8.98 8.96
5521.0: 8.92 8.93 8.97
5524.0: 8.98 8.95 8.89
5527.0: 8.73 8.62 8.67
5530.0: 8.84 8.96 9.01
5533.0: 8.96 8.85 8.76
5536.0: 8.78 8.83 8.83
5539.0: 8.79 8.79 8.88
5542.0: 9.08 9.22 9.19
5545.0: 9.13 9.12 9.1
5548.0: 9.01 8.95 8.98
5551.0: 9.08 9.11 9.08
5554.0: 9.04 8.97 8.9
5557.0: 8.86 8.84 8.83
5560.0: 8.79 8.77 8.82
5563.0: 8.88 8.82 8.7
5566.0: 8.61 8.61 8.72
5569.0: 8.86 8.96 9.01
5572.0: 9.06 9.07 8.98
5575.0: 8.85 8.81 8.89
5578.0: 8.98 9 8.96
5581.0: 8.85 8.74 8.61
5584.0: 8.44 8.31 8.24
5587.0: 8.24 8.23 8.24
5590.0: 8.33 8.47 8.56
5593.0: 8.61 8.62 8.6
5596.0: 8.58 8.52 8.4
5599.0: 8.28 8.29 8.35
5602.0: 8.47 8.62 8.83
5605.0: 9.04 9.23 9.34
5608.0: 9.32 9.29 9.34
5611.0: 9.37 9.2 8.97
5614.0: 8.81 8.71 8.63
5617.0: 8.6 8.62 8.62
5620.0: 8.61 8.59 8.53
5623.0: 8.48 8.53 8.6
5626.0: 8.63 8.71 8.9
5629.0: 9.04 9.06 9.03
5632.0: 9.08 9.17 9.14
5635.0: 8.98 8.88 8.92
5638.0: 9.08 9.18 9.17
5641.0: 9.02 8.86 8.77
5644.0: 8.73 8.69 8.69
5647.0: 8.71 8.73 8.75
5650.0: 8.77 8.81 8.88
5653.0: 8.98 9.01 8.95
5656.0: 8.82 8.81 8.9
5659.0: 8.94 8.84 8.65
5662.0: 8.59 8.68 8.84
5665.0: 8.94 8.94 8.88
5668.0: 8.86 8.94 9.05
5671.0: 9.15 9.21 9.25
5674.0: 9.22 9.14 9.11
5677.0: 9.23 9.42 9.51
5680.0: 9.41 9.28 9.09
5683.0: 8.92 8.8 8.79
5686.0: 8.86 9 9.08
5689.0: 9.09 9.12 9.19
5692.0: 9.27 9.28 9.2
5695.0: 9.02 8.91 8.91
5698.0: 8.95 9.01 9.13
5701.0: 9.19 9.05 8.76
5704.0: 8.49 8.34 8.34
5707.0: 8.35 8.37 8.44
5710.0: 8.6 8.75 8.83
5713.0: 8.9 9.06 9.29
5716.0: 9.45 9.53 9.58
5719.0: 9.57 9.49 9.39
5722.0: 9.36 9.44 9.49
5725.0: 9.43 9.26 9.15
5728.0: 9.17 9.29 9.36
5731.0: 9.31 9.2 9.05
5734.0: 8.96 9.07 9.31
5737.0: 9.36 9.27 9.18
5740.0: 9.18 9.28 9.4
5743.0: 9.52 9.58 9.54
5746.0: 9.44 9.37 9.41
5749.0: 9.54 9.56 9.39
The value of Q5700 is 0.87 angstrom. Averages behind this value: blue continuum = 9.1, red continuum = 9.38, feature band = 8.86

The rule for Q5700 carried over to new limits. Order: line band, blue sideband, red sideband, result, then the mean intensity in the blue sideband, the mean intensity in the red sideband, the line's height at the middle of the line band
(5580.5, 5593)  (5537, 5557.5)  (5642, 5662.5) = 0.7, 9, 8.8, 8.93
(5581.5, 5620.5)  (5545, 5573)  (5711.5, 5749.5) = 1.5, 8.91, 9.32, 9.01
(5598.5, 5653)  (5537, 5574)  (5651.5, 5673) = 0.4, 8.93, 8.91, 8.91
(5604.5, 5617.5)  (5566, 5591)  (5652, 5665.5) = -0.5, 8.7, 8.84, 8.76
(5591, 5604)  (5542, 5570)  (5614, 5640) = 0.5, 8.93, 8.82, 8.87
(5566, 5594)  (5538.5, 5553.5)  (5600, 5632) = 0.8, 9.03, 8.84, 8.94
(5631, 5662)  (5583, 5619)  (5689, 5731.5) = -0.2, 8.68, 9.07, 8.84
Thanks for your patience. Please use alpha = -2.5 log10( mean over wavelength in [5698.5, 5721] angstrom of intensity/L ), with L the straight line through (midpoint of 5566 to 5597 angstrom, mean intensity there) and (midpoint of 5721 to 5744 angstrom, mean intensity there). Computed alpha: 0.03 mag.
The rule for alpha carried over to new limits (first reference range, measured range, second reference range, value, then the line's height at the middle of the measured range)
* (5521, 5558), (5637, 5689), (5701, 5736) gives 0.008 mag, 9.03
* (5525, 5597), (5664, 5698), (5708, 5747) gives 0.004 mag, 9.12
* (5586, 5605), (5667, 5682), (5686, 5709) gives -0.046 mag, 8.8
